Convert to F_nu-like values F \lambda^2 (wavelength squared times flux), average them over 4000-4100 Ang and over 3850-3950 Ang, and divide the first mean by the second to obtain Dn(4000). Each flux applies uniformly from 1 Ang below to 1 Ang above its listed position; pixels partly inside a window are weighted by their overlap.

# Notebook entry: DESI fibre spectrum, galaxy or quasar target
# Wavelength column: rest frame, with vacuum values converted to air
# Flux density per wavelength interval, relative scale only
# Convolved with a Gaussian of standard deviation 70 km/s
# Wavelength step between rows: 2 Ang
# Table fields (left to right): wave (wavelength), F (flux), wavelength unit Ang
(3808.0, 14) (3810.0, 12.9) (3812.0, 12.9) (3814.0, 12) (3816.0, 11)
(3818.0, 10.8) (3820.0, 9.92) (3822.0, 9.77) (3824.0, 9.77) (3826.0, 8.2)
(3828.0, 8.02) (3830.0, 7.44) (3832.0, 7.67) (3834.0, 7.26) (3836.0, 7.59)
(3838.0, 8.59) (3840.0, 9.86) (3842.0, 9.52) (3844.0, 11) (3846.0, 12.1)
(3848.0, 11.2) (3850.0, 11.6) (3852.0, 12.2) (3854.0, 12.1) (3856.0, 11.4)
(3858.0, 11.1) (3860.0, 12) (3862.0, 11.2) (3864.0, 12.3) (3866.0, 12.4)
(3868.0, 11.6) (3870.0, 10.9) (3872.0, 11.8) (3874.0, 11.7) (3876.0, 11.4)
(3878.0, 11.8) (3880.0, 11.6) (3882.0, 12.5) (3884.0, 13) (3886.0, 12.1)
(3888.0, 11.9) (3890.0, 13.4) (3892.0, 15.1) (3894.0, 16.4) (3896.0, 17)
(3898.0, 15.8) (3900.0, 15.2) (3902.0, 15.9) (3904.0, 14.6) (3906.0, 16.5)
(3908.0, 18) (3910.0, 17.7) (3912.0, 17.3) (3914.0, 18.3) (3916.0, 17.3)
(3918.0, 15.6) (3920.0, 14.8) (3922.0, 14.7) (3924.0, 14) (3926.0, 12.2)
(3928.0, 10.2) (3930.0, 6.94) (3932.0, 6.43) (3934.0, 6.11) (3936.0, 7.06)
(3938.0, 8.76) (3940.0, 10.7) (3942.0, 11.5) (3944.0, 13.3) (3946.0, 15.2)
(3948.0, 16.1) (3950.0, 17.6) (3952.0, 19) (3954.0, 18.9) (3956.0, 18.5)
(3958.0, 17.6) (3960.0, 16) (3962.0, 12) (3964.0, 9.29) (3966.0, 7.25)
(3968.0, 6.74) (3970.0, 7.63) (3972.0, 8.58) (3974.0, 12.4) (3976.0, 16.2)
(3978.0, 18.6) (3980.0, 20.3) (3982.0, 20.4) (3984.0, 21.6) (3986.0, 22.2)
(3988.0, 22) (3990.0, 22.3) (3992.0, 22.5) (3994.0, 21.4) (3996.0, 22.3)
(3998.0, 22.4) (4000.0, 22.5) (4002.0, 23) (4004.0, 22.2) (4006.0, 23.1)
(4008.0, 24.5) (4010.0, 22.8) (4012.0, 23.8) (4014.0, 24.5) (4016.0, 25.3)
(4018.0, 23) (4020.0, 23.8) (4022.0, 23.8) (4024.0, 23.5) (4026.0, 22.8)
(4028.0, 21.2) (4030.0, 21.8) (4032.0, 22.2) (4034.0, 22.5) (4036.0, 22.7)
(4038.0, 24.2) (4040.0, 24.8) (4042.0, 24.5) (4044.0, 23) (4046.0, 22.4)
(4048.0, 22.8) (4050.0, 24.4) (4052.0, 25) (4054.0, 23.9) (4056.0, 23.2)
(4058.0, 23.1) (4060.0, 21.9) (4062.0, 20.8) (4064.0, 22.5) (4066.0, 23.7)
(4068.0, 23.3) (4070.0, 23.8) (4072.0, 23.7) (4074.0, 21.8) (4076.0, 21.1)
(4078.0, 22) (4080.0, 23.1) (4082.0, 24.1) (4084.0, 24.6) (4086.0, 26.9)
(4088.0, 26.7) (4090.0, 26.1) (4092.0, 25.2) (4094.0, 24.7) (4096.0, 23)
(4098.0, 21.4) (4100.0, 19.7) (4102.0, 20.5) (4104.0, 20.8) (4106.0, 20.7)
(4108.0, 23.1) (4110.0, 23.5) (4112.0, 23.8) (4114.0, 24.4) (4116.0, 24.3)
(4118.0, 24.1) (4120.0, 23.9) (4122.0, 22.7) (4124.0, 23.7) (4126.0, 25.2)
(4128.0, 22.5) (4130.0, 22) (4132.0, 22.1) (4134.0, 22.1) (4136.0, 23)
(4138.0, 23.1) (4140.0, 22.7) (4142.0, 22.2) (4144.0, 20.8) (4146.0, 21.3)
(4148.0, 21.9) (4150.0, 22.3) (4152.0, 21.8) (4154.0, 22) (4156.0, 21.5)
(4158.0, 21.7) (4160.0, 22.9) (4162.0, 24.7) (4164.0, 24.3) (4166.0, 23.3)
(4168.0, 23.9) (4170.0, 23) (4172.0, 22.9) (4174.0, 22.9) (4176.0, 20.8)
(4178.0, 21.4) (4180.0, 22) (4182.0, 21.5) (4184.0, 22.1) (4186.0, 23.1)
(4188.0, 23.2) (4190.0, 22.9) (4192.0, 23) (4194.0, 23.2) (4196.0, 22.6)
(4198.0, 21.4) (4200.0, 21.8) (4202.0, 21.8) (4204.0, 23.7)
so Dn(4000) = 1.93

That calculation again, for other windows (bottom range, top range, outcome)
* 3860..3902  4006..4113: 1.95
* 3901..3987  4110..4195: 1.78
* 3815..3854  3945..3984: 1.63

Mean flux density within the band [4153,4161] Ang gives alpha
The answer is 22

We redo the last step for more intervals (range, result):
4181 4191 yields 22.6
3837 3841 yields 9.22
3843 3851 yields 11.5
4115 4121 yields 24.1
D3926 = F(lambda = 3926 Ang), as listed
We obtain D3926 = 12.2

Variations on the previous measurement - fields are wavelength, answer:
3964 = 9.29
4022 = 23.8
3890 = 13.4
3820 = 9.92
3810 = 12.9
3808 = 14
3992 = 22.5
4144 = 20.8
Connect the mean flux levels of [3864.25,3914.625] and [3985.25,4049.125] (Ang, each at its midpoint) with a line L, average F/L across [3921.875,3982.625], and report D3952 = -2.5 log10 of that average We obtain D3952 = 0.40 mag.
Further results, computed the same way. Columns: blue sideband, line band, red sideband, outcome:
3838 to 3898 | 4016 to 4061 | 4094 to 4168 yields -0.22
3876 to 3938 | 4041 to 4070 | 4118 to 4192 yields -0.22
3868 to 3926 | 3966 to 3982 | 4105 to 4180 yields 0.29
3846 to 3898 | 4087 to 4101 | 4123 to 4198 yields -0.18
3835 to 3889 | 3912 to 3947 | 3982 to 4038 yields 0.33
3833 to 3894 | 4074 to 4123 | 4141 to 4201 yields -0.18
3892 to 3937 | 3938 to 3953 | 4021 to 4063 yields 0.14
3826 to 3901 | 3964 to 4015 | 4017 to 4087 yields 0.03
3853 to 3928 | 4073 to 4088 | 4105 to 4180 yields -0.15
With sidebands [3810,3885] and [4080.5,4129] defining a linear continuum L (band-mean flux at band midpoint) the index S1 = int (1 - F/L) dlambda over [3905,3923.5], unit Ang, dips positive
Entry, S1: -3.4 Ang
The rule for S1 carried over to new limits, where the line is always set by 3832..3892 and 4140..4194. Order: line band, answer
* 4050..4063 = -3.32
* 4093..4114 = -2.19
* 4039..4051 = -3.78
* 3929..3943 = 5.80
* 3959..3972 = 4.59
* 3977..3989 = -3.91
